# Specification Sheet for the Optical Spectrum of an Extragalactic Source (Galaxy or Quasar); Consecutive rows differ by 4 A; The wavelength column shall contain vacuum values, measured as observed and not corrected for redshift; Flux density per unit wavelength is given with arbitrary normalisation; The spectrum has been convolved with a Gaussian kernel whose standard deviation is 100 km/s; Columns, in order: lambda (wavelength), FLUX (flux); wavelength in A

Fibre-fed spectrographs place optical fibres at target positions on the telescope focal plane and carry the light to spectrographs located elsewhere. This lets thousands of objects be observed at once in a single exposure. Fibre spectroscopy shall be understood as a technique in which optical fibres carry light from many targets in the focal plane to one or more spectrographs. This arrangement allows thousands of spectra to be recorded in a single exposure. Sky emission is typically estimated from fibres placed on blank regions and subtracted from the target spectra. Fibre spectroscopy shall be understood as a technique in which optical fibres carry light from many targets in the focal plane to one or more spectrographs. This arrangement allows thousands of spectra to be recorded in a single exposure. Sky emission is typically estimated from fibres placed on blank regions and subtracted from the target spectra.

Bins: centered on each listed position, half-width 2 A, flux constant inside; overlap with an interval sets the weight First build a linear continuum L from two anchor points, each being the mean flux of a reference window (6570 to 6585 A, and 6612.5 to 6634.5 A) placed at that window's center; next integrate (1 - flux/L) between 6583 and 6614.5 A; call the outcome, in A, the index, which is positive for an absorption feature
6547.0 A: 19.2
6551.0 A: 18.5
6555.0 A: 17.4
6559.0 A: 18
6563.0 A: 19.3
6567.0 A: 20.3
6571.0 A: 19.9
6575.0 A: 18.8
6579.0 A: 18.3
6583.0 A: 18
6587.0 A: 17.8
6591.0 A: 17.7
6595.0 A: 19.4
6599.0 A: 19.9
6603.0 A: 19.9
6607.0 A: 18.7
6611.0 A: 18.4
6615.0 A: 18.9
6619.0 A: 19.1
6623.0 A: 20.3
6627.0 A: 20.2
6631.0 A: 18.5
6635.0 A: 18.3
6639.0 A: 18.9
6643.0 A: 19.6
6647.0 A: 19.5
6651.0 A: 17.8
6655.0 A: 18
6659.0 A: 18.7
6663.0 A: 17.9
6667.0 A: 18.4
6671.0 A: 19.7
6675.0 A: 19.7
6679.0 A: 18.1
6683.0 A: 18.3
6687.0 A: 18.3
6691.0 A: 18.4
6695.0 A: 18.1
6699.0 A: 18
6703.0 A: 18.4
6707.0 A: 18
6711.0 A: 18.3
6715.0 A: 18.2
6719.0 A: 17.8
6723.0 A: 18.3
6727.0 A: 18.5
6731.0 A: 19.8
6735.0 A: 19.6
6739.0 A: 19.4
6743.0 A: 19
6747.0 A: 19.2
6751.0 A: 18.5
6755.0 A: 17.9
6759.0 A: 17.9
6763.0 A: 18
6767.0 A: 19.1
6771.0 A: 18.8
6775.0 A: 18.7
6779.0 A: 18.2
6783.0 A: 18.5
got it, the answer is 0.3 A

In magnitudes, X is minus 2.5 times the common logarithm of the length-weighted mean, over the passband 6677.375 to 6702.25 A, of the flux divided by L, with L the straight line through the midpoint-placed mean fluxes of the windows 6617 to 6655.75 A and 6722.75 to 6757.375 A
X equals 0.05 mag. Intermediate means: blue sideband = 19.1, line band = 18.2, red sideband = 18.9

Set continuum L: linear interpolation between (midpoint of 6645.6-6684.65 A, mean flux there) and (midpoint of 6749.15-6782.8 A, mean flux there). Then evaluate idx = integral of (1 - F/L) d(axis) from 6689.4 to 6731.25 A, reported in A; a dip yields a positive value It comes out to 0.5 A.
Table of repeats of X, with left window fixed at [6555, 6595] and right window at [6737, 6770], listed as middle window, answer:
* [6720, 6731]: 0.00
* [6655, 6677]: -0.01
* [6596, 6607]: -0.06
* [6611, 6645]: -0.03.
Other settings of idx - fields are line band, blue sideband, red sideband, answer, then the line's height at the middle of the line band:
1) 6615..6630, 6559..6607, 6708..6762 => -0.6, 18.9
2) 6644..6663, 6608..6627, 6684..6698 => 0.3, 18.8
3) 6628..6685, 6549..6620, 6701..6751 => 0.1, 18.7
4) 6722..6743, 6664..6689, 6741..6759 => -0.6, 18.6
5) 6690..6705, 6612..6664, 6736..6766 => 0.4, 18.8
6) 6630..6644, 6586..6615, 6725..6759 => 0.1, 18.9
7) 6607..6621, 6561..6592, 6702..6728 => -0.1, 18.6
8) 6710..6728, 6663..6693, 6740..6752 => 0.6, 18.8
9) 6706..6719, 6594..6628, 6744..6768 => 0.4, 18.7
